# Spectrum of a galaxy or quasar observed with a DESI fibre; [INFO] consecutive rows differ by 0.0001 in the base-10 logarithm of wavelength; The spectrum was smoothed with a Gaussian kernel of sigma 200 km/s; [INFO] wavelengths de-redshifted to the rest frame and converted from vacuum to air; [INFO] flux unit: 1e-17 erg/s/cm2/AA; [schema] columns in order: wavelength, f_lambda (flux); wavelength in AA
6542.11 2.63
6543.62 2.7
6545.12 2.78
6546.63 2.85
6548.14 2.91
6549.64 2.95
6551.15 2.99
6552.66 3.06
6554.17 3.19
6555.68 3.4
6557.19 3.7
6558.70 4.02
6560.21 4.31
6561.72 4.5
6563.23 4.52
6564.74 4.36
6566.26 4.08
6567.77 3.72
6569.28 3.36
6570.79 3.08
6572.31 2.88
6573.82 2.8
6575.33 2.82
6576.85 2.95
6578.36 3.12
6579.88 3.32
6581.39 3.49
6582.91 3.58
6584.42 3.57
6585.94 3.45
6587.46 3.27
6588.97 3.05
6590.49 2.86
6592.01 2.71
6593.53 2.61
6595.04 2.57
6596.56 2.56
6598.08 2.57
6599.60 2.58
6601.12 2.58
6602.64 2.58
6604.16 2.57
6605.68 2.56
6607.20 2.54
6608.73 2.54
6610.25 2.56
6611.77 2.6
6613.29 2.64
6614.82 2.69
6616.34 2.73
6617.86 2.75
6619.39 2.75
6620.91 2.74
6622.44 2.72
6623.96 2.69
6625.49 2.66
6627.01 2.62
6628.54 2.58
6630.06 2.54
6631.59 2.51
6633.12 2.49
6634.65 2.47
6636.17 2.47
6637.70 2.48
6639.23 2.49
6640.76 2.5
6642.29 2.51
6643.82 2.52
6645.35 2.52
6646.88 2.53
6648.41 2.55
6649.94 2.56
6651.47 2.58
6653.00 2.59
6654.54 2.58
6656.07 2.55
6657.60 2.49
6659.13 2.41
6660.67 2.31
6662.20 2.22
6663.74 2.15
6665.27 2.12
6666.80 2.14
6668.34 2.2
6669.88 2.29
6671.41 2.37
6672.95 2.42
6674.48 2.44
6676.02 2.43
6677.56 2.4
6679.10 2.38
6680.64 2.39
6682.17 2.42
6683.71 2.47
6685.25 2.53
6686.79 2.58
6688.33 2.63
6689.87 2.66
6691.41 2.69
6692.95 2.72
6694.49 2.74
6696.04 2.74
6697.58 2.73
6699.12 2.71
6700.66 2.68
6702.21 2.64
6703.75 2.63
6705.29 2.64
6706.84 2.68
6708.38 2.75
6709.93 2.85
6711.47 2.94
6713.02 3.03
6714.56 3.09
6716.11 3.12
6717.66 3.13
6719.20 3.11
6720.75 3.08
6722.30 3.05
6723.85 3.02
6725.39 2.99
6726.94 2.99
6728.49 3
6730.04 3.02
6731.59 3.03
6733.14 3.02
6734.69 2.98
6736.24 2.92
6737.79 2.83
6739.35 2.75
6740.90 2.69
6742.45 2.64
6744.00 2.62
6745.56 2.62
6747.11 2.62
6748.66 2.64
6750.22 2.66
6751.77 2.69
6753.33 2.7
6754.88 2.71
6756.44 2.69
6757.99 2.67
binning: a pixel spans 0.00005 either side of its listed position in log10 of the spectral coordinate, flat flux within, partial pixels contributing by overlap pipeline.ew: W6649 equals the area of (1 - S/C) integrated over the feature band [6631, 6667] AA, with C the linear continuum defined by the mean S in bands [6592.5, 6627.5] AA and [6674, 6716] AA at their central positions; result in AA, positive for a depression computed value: 2.6 AA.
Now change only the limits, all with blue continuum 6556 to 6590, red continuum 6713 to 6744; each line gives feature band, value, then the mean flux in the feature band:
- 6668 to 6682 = 3.5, 2.38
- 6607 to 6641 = 7.6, 2.6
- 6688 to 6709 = 2.6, 2.69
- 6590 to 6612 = 5.4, 2.6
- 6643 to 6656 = 2.8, 2.55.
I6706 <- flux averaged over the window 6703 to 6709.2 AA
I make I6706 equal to 2.68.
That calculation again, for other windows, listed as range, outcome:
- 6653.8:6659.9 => 2.51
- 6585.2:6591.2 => 3.16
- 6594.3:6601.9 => 2.57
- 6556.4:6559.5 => 3.86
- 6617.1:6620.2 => 2.75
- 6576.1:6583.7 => 3.3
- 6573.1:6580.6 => 3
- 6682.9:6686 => 2.5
